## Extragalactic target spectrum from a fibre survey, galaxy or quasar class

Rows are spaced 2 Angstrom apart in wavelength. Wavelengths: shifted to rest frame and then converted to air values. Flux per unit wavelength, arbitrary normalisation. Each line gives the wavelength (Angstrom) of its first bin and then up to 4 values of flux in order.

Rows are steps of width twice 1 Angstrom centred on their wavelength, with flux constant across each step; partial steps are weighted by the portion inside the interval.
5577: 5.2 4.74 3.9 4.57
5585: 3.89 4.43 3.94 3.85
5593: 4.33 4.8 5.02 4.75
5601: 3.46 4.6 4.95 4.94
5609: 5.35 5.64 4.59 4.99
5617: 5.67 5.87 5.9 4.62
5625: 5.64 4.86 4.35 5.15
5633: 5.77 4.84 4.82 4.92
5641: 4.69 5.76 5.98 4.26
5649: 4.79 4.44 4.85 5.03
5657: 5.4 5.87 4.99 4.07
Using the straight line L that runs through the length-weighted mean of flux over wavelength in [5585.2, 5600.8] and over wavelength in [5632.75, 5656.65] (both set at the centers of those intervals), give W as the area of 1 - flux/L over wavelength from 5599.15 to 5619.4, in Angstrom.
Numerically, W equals -1.8 Angstrom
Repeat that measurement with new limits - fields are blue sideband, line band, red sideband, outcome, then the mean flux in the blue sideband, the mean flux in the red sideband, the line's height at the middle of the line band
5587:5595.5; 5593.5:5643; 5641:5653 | -4.5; 4.22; 5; 4.6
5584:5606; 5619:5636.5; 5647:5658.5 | -1.9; 4.37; 4.89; 4.66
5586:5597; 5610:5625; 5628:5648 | -1.9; 4.34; 5.05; 4.74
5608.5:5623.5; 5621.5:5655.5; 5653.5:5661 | 2.2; 5.35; 5.34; 5.34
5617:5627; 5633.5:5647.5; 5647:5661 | 0.3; 5.46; 5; 5.19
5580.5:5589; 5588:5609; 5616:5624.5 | 0.9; 4.18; 5.52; 4.7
